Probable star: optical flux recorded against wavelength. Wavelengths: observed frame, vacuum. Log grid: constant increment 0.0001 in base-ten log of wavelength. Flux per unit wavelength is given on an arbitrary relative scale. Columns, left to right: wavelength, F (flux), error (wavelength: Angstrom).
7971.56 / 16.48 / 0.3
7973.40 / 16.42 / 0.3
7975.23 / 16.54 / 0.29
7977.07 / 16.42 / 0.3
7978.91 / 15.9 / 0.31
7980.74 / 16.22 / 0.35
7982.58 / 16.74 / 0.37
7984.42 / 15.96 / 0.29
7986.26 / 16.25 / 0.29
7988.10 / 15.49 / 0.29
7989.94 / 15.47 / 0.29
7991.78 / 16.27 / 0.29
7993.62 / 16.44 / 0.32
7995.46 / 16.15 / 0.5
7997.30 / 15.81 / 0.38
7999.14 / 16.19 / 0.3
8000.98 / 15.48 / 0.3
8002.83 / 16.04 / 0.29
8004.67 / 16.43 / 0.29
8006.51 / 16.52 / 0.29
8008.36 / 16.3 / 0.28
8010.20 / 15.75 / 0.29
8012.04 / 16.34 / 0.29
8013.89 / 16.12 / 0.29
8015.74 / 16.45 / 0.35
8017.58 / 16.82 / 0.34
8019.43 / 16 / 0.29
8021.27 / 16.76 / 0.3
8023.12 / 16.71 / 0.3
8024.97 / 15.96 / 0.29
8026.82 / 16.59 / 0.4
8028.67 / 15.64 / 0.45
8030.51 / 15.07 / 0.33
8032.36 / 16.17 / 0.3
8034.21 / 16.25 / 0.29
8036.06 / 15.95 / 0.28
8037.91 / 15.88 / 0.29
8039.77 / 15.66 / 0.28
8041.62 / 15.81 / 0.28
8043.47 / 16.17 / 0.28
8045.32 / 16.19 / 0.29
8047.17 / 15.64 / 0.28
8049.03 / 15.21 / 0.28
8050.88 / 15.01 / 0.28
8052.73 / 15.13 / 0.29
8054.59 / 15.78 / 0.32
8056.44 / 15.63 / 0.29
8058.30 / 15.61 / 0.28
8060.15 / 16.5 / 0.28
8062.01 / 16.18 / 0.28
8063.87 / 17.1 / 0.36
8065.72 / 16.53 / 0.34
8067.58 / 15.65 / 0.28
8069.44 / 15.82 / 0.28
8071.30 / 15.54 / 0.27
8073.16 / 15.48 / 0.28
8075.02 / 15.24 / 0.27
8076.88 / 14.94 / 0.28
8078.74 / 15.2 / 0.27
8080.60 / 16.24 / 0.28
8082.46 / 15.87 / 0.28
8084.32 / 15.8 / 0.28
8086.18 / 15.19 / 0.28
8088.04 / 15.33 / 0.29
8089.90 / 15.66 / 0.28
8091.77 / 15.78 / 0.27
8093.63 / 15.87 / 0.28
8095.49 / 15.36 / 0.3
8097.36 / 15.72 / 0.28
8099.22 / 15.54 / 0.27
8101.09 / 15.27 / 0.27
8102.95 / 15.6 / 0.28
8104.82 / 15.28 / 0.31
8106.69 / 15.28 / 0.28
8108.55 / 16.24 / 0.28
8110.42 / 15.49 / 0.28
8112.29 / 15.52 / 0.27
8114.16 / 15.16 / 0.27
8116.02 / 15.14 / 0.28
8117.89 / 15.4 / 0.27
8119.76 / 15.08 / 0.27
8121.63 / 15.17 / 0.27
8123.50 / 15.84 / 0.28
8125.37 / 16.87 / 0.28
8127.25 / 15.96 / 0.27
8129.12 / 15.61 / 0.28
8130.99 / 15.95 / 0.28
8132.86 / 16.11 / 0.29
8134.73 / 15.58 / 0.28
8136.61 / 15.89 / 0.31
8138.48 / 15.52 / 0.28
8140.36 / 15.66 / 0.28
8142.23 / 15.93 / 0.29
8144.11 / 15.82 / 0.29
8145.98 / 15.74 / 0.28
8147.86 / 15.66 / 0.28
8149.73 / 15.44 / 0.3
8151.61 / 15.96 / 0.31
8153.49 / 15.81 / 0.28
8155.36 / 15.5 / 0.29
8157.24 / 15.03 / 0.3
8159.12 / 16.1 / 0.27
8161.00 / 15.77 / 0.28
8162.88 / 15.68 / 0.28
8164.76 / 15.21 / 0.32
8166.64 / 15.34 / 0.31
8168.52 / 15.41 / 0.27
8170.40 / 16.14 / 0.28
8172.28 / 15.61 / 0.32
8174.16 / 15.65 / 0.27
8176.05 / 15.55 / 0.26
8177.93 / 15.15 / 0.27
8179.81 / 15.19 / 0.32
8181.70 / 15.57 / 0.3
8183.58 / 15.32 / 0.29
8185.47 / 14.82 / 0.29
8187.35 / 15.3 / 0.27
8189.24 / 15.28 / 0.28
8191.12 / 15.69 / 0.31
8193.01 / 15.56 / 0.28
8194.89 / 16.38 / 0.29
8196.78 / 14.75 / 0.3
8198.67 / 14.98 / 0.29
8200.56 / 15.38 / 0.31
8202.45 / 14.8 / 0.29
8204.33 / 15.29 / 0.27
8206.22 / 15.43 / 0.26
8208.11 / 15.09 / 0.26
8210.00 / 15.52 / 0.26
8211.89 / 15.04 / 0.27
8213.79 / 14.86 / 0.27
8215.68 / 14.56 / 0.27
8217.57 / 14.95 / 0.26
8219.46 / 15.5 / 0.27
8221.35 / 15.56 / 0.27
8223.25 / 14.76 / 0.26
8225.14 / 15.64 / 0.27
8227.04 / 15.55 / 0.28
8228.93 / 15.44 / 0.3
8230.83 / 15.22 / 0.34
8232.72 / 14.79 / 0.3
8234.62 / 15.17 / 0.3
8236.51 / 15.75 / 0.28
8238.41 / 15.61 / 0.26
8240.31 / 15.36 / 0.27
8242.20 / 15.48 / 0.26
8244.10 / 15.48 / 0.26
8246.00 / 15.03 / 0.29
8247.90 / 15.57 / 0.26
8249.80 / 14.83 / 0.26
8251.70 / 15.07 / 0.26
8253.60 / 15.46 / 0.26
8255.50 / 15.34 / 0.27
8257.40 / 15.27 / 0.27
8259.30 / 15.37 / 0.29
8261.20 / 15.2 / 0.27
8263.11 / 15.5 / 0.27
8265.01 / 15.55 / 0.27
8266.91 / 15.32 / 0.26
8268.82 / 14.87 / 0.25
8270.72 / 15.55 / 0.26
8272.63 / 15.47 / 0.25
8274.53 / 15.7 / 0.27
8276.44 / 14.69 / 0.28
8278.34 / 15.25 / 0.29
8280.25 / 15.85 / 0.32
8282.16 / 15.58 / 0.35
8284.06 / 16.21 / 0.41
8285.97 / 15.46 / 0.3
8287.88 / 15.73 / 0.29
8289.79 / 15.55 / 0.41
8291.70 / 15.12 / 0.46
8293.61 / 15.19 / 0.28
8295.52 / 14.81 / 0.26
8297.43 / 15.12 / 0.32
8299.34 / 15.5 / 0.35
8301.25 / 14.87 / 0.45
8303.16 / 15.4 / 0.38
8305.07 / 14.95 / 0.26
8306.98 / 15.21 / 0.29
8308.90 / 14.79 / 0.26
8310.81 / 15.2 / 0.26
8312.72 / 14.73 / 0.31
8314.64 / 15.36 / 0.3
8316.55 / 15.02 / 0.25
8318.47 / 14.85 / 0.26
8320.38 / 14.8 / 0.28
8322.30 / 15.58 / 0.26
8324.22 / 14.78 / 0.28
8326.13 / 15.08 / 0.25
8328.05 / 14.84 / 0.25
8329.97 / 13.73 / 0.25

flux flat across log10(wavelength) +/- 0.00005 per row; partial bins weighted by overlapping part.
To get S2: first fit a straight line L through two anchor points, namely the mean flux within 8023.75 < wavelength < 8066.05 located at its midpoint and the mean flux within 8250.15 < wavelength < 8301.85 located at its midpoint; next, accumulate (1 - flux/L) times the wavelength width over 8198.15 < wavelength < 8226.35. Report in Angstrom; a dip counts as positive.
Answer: 0.6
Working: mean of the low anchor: 15.9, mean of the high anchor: 15.4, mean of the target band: 15.2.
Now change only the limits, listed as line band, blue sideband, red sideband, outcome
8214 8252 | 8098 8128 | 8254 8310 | 0.3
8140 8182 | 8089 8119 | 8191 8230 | -0.6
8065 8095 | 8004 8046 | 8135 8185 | 0.6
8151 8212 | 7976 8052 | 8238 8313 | 0.6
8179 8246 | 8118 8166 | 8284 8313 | 0.9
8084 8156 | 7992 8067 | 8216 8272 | 0.5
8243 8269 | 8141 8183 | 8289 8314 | 0.0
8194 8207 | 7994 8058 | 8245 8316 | 0.2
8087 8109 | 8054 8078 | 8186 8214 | 0.2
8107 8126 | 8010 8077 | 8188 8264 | 0.1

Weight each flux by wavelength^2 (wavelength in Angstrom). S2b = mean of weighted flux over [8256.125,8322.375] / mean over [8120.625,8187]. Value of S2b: 1.01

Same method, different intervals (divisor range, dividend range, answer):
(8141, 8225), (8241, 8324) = 1.02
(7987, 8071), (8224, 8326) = 1.01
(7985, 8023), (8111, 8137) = 1.00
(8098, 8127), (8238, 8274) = 1.02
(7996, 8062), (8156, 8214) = 1.00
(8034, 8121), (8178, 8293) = 1.02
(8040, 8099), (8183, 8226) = 1.00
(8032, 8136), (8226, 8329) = 1.02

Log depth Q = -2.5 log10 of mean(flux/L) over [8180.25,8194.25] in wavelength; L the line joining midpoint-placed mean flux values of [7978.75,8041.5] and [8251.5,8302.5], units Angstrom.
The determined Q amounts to 0.02 mag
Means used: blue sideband 16.1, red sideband 15.4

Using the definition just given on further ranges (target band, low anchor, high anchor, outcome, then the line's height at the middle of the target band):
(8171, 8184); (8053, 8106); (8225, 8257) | 0.00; 15.5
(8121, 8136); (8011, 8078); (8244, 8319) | -0.01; 15.7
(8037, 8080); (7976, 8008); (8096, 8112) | 0.00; 15.8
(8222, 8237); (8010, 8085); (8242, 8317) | 0.01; 15.4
